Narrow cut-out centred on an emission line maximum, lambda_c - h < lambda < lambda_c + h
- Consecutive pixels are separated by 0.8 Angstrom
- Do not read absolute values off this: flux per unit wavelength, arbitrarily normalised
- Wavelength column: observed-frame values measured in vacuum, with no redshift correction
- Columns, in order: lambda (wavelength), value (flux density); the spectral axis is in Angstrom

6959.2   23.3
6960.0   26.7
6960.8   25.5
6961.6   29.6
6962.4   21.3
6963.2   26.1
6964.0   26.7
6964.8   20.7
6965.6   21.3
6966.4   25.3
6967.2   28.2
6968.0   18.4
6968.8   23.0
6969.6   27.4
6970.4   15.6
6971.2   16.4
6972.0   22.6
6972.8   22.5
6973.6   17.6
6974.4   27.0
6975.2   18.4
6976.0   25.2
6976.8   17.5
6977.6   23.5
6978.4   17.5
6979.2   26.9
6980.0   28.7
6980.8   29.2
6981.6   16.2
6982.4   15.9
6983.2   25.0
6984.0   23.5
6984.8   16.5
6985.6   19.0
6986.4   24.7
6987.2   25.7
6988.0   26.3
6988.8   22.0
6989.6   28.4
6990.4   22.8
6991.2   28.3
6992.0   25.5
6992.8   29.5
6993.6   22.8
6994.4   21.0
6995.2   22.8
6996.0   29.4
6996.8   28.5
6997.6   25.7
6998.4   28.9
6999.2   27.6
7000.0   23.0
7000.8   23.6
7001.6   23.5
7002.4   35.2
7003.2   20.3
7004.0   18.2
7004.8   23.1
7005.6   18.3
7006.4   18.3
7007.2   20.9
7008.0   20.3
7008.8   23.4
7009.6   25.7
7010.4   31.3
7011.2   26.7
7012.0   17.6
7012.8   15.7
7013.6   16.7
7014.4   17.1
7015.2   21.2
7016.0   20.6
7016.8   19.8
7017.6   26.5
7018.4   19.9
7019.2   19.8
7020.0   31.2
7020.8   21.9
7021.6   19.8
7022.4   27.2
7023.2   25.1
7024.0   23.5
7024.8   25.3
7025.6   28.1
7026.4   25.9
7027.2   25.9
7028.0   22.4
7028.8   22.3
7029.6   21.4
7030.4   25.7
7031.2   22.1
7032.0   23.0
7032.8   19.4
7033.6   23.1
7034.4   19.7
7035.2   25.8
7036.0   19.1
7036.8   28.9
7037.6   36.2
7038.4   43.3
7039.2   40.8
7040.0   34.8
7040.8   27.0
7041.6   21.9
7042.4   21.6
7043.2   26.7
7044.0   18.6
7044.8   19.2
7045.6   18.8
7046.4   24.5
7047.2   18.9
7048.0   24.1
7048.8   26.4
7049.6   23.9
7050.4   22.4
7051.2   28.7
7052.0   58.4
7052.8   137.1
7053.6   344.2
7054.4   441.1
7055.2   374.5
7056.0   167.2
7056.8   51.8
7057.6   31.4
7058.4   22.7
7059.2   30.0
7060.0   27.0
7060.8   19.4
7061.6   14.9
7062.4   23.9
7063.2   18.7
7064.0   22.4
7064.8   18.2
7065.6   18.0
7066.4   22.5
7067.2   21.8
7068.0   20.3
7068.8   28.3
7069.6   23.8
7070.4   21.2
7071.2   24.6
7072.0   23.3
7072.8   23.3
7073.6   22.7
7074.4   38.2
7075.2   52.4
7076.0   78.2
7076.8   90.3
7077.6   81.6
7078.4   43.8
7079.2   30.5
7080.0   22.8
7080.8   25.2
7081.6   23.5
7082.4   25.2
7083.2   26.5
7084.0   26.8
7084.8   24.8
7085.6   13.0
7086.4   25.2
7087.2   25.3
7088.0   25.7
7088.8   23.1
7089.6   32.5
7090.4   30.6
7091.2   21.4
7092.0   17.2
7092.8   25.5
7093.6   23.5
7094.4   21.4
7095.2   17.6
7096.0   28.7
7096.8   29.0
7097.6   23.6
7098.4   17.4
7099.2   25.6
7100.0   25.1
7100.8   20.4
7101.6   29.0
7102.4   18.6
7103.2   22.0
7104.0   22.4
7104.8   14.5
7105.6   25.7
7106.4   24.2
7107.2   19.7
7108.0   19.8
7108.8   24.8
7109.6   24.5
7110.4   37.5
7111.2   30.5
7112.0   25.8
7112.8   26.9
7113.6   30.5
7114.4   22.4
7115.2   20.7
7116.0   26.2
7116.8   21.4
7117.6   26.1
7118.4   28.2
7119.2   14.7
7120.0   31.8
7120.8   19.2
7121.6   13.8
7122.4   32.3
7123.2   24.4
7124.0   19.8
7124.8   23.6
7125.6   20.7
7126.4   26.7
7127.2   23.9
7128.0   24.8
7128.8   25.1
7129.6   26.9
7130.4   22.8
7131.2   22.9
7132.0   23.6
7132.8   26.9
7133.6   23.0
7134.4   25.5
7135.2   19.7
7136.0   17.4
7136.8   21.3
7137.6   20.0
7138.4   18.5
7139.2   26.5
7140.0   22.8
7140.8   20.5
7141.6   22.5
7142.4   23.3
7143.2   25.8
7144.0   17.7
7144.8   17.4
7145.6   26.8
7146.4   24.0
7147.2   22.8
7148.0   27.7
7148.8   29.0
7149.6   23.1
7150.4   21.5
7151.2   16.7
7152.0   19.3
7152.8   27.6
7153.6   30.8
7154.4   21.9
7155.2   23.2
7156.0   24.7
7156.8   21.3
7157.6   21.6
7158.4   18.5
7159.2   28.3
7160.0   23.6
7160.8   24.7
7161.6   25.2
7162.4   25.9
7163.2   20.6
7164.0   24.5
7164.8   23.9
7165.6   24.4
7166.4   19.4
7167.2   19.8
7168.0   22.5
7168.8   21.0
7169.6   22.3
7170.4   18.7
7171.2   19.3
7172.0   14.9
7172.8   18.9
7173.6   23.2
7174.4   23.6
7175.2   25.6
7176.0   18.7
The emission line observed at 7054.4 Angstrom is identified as H-alpha 6563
